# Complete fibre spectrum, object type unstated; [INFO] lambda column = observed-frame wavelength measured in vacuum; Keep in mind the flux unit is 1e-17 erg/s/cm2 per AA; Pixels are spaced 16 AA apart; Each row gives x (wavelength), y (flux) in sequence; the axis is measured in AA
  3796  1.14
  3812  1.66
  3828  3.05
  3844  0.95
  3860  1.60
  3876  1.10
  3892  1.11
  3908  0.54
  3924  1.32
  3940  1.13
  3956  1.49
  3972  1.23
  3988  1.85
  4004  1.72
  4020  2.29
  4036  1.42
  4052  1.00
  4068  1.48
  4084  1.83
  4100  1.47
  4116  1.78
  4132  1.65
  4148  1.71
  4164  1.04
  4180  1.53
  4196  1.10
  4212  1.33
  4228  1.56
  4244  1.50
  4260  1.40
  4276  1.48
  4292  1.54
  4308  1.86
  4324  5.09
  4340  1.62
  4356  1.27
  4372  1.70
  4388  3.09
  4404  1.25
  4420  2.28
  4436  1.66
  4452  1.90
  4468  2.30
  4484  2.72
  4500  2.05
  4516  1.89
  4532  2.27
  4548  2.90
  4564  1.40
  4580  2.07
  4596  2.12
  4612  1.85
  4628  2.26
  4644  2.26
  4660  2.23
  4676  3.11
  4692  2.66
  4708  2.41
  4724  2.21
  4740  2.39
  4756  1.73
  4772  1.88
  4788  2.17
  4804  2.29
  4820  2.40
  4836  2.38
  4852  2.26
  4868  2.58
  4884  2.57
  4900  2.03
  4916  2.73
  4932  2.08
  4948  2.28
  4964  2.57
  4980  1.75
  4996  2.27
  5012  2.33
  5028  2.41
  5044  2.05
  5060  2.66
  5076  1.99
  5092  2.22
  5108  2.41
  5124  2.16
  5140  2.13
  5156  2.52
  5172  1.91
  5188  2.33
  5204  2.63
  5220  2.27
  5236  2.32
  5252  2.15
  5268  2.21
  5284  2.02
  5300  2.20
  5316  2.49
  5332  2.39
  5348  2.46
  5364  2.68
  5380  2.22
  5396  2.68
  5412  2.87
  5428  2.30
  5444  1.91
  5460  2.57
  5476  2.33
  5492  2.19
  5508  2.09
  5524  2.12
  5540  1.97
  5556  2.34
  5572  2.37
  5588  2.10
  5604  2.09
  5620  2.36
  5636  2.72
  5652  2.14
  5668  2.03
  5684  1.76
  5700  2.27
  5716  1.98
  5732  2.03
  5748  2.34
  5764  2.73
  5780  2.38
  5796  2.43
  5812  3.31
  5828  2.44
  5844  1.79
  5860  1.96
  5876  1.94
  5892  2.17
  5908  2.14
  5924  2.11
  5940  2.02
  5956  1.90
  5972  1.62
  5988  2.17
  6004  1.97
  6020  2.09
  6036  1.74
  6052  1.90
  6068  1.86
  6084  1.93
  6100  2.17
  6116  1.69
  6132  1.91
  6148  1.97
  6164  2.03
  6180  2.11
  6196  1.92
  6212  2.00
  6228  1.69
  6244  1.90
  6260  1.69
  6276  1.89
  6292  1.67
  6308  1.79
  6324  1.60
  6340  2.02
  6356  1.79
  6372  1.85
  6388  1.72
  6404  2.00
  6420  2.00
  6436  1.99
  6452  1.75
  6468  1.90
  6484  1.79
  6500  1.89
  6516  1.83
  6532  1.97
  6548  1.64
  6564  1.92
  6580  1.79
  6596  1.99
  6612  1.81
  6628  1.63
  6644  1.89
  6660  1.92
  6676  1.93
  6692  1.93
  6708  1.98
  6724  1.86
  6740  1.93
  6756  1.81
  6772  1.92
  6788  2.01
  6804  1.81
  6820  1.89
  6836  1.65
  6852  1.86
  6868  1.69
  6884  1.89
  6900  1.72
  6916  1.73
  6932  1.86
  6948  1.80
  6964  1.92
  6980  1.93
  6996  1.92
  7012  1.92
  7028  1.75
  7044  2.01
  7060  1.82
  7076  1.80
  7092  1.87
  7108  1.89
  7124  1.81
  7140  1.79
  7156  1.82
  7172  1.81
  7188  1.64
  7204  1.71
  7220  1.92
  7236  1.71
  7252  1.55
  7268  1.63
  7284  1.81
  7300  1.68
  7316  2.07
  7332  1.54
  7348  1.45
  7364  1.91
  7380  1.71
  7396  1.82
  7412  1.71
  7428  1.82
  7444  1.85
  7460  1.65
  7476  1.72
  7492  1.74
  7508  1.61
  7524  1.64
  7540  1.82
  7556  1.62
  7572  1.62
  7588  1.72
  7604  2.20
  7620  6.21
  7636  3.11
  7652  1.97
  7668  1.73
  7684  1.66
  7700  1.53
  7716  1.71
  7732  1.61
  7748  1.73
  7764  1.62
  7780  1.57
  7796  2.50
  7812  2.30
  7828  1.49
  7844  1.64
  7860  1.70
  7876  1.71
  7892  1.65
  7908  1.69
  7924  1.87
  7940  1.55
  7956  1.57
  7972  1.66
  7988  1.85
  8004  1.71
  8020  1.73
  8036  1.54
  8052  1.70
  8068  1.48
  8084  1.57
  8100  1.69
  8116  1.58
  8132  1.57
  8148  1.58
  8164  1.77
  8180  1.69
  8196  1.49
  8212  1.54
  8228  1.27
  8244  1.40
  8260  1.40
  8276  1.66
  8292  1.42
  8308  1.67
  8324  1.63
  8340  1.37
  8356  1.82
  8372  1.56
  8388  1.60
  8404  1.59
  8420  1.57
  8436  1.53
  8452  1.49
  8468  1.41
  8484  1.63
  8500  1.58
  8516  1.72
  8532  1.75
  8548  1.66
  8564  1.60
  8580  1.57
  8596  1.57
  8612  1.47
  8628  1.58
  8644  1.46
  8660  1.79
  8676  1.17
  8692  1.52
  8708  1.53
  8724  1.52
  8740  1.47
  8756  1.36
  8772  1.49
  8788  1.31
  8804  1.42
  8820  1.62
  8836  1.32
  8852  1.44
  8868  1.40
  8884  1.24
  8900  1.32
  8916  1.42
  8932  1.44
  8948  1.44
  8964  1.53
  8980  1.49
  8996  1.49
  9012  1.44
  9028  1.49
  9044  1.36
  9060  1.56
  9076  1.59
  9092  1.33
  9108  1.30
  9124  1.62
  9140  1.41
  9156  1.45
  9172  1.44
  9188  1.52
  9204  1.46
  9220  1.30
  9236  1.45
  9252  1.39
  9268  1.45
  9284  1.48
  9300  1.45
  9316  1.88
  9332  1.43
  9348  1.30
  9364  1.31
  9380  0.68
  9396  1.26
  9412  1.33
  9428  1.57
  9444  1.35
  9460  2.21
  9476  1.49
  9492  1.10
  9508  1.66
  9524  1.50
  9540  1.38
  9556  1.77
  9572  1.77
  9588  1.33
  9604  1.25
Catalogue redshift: 0.16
